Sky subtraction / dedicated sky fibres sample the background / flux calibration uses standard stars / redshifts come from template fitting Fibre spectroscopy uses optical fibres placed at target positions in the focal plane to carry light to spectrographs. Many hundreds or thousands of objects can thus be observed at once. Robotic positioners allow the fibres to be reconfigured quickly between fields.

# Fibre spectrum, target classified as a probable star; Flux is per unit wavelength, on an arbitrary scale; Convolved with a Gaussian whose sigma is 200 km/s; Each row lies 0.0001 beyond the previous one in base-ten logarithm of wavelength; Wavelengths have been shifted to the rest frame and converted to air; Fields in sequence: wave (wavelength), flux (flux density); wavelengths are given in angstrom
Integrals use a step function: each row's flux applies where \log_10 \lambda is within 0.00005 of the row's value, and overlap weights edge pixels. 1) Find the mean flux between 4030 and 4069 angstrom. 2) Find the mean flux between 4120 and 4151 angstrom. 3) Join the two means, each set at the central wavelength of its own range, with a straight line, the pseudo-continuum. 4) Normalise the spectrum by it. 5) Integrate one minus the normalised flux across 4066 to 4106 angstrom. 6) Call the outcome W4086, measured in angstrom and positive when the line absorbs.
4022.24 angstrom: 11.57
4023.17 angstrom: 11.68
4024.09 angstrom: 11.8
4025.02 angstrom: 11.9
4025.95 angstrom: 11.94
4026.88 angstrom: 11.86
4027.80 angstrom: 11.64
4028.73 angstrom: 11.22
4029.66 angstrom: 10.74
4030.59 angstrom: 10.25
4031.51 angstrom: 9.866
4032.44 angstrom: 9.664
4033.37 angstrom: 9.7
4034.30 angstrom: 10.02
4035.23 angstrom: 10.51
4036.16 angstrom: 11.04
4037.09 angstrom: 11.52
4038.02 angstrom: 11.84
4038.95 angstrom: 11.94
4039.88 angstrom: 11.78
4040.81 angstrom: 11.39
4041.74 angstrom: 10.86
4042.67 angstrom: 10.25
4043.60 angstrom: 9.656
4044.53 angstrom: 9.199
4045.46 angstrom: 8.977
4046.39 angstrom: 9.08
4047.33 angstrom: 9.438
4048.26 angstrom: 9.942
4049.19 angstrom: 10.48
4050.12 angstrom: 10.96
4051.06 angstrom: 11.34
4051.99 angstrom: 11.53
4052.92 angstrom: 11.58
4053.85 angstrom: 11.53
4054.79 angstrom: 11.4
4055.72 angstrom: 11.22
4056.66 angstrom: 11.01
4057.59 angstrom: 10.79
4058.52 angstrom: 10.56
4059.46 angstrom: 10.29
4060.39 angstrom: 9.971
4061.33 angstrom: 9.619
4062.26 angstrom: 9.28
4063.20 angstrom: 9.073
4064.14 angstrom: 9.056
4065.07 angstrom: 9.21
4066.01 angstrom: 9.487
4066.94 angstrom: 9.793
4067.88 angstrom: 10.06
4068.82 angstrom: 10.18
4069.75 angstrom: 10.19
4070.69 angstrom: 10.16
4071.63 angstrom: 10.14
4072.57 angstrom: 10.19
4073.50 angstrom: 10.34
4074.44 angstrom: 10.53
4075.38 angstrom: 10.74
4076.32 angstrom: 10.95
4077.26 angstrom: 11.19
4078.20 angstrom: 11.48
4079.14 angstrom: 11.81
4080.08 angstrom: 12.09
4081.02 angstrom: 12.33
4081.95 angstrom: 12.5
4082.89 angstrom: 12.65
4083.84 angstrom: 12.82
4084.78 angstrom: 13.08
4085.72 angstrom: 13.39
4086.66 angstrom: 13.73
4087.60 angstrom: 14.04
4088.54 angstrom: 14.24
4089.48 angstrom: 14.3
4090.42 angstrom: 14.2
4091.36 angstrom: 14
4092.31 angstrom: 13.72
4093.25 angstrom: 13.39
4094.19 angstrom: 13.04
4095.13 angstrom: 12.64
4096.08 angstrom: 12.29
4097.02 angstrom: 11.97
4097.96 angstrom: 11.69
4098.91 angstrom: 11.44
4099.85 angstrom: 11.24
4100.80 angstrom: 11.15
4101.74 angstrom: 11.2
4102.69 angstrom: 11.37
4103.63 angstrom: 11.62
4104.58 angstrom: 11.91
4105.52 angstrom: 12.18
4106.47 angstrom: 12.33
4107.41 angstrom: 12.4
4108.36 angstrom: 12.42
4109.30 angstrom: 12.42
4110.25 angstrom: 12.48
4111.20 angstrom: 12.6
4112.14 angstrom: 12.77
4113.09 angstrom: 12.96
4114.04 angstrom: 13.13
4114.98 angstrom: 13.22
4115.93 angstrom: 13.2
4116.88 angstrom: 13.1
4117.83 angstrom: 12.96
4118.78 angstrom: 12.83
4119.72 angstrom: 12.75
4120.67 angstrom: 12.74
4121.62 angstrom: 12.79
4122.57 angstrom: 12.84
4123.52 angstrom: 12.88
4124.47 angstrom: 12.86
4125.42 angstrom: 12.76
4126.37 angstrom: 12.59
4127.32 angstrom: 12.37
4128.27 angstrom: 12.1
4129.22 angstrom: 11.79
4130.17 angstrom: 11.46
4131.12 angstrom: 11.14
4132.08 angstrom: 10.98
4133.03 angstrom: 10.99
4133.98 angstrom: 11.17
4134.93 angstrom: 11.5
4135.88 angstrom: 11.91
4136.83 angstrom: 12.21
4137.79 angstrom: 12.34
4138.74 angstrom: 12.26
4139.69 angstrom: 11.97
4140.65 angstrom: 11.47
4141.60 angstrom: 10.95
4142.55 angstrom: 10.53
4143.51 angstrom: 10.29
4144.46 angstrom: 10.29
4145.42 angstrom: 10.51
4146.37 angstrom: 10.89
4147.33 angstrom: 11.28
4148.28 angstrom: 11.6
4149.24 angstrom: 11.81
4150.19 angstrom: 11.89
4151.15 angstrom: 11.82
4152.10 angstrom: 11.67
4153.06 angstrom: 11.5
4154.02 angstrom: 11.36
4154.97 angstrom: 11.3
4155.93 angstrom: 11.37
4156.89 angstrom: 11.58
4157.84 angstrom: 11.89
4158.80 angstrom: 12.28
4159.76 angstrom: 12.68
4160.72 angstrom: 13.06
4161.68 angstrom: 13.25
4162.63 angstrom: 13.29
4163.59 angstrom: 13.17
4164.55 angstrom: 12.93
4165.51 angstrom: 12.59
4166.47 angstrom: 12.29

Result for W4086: -3.6 angstrom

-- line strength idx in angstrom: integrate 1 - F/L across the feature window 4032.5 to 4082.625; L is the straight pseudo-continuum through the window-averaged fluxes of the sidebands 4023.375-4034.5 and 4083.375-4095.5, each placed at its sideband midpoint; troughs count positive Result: 6.6 angstrom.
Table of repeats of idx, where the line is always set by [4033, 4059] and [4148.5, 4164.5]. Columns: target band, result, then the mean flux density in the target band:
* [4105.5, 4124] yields -1.9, 12.8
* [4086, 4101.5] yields -2.2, 12.9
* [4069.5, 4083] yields 0.0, 11.1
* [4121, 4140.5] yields -0.4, 12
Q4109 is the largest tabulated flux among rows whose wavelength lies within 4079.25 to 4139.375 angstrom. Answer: 14.3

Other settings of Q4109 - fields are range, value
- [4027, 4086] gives 13.39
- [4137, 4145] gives 12.34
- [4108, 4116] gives 13.22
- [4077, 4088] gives 14.04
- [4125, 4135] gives 12.76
